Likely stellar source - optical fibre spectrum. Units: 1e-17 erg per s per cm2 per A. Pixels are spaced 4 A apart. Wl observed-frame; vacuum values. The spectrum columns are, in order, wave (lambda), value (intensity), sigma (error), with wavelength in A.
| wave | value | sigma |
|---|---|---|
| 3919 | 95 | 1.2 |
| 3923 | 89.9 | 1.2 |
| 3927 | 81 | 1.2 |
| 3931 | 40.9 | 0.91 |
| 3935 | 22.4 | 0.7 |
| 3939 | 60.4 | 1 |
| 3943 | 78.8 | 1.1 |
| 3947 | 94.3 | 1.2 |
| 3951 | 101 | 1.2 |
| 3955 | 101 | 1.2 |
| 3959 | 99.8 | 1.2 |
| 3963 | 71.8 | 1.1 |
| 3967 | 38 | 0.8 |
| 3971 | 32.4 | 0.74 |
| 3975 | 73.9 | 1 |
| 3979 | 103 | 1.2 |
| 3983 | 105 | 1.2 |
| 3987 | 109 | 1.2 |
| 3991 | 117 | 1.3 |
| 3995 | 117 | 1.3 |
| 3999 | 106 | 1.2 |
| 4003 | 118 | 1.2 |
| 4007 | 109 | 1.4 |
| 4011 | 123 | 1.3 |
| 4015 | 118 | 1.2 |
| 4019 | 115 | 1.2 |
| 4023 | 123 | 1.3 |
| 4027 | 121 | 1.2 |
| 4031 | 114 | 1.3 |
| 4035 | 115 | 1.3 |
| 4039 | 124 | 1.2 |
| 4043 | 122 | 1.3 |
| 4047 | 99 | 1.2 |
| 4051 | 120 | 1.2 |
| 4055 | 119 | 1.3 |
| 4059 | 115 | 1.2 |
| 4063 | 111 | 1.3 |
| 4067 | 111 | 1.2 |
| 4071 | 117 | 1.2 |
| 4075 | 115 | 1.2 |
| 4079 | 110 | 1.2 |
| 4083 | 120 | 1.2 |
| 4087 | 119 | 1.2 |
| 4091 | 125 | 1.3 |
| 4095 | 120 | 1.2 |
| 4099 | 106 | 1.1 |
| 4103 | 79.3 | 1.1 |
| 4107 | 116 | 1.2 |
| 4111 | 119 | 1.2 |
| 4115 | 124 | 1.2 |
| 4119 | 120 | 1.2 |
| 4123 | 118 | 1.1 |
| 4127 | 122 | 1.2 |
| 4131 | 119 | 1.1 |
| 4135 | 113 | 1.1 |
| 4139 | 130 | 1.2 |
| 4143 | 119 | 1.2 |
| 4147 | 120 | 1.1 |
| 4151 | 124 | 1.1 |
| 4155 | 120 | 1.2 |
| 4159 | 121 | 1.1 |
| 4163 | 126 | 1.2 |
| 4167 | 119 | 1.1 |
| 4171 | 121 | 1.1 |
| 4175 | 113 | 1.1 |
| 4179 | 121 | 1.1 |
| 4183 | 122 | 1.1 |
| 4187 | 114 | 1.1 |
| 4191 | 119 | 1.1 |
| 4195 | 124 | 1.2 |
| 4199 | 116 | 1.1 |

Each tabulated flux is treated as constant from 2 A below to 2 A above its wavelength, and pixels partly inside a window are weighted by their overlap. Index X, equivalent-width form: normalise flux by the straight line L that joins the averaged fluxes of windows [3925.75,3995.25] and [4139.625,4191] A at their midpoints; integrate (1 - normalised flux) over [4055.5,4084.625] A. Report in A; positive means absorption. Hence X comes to -3.76 A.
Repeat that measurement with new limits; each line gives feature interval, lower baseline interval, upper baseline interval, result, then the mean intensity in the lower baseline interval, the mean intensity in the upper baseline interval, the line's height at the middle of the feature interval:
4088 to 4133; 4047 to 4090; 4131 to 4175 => 0.99 A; 115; 121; 118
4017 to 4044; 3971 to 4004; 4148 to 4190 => -3.39 A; 101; 120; 106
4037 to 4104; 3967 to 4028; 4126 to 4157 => -1.18 A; 104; 121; 112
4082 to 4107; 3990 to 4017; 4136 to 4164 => 1.70 A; 115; 122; 120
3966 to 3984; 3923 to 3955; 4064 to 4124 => 2.61 A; 71.8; 115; 81.7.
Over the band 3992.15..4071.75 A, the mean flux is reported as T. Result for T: 116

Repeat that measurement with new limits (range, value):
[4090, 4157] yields 117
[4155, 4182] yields 120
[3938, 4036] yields 98.8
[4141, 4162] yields 121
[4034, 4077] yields 115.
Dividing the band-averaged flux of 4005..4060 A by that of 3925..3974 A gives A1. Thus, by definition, 1.7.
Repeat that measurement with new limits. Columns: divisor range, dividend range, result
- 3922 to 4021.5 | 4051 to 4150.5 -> 1.30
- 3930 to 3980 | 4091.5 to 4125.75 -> 1.61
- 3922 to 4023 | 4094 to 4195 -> 1.31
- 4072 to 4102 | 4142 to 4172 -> 1.05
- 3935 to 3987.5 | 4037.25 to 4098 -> 1.47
